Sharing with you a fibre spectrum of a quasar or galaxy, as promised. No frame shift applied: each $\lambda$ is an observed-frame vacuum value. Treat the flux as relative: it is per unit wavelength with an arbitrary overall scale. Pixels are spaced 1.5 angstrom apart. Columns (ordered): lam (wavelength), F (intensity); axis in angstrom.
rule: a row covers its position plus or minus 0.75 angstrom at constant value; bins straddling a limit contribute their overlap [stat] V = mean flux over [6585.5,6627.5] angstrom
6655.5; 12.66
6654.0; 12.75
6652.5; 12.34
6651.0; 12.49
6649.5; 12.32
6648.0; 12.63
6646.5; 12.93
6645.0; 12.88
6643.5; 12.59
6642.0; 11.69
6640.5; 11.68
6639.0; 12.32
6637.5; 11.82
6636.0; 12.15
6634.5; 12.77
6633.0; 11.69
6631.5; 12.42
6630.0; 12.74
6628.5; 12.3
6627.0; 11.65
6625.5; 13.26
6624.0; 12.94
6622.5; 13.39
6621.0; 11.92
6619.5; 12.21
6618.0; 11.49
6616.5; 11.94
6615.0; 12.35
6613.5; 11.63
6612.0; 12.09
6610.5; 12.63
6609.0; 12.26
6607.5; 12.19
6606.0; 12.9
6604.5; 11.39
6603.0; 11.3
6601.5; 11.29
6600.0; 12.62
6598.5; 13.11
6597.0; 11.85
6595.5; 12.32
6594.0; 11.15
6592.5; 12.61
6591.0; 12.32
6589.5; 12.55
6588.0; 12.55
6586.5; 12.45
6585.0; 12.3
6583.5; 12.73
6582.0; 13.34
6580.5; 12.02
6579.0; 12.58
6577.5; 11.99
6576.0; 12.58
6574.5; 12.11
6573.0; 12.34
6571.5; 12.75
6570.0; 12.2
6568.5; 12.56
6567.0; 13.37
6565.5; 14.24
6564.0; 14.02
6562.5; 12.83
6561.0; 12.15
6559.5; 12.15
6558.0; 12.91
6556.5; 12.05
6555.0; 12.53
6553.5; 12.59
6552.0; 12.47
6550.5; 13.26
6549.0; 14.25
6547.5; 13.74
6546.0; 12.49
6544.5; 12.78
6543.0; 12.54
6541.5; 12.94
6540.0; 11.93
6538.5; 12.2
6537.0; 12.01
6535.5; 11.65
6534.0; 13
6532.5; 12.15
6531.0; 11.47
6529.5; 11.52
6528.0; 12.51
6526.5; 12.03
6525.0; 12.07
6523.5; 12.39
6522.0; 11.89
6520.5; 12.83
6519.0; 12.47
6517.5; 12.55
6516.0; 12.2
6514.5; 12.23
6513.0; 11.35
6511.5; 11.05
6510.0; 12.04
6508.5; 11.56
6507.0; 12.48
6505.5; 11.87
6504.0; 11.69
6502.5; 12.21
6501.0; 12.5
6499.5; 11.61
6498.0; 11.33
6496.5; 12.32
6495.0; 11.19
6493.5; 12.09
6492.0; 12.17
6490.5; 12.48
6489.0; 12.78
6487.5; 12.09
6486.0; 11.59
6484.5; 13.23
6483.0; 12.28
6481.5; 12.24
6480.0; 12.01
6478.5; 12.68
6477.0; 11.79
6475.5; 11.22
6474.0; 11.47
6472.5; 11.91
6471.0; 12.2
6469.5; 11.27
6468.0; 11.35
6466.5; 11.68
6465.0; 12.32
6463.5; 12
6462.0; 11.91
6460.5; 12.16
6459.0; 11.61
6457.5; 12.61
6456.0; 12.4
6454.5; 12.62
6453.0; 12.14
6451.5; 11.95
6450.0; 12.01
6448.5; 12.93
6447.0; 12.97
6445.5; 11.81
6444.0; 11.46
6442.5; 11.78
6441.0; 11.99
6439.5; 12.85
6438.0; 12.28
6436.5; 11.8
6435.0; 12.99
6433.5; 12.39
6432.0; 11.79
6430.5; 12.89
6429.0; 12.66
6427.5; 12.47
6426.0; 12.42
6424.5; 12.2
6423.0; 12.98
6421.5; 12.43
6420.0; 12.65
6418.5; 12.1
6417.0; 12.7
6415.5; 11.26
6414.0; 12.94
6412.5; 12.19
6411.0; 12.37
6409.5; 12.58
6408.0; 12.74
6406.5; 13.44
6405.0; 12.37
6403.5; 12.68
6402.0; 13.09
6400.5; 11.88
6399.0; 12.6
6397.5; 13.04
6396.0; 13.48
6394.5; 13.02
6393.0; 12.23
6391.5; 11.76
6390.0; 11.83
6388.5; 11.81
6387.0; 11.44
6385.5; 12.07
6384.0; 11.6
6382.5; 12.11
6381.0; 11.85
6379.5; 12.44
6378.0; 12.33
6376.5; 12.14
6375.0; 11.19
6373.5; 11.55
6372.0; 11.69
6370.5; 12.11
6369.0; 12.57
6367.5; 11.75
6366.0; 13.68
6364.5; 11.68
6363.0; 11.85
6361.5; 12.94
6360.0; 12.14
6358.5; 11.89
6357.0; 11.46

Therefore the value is 12.2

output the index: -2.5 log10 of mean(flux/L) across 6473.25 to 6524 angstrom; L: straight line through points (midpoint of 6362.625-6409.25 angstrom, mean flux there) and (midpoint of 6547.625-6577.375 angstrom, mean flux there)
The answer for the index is 0.05 mag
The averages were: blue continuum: 12.3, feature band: 12.1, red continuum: 12.8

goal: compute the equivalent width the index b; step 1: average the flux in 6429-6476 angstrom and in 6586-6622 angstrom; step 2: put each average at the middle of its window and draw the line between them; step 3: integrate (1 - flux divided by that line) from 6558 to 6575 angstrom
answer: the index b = -1.0 angstrom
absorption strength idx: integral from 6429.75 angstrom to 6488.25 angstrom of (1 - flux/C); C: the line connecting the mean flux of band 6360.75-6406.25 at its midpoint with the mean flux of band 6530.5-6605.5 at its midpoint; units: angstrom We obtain 1.1 angstrom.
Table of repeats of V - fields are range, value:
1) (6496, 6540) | 12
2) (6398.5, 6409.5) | 12.7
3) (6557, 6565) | 12.8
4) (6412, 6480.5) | 12.2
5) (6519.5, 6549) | 12.4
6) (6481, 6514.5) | 12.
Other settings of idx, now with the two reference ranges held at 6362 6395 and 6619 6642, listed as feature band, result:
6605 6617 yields 0.1 angstrom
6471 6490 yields 0.1 angstrom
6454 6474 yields 0.3 angstrom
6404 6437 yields -1.1 angstrom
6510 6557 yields -0.5 angstrom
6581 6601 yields -0.2 angstrom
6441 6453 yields 0.0 angstrom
